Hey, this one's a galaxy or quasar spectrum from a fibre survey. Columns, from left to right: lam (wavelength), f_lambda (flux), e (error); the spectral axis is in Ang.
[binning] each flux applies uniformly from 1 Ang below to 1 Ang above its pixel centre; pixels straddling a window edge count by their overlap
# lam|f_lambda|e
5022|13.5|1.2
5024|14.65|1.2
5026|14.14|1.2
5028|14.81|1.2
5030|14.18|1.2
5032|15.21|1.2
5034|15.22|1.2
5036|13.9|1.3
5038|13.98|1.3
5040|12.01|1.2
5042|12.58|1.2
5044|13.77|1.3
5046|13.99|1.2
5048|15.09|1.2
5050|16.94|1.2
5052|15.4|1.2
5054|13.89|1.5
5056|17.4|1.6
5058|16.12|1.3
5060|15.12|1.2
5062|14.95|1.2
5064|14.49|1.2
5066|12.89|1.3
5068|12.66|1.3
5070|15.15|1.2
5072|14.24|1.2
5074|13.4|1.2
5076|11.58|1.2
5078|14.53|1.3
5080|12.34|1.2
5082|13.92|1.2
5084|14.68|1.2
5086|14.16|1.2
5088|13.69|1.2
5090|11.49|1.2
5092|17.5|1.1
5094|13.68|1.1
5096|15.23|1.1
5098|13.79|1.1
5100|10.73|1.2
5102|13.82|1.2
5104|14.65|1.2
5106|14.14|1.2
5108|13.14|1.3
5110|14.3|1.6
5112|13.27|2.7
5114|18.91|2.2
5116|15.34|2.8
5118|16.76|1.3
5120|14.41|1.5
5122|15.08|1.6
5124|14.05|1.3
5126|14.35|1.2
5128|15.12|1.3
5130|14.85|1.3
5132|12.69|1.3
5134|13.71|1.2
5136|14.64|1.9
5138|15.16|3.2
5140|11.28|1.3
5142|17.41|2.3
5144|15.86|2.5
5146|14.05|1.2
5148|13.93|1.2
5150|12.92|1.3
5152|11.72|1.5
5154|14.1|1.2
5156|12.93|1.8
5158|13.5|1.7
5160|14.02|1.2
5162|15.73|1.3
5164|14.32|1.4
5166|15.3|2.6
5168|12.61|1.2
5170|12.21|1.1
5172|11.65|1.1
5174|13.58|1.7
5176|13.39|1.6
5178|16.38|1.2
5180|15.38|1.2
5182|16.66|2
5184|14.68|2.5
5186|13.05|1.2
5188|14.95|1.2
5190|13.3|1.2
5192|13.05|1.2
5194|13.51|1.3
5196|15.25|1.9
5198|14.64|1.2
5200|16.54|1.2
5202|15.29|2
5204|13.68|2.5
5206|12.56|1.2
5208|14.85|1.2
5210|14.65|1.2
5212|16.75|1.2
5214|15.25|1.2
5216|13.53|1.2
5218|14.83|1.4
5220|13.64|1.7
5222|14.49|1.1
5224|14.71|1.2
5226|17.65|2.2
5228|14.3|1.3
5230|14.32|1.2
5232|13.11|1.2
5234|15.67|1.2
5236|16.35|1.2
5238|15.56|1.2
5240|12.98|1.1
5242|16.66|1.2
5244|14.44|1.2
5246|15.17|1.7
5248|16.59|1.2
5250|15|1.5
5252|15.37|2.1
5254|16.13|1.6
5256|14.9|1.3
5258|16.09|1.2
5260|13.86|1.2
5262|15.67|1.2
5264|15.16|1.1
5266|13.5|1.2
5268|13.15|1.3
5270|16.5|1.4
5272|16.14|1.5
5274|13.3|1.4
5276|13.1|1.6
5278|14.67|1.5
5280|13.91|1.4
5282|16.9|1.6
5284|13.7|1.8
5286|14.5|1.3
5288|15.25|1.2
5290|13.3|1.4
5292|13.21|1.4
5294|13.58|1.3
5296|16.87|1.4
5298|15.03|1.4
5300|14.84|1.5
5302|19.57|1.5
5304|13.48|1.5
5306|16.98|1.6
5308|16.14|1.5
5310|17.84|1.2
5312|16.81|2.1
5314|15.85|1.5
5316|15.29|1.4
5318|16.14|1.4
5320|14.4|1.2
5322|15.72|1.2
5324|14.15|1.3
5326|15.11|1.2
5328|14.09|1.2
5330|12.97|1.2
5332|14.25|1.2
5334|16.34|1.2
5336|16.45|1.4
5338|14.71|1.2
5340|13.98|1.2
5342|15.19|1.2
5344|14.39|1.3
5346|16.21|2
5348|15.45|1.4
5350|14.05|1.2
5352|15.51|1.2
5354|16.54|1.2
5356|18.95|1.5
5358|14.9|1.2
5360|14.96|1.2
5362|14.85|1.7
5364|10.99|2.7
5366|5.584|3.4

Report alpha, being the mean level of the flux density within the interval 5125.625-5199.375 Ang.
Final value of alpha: 14.1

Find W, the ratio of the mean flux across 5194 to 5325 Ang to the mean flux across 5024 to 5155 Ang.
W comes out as 1.05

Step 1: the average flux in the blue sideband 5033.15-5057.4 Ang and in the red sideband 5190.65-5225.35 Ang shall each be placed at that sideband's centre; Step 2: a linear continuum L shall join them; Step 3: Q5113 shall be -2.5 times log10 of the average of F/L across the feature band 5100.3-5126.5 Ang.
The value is -0.01 mag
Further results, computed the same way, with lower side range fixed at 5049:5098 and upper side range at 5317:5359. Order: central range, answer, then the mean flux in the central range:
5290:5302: 0.01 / 15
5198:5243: 0.00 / 14.9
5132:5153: 0.05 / 14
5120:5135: 0.02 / 14.3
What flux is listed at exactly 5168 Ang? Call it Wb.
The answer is 12.61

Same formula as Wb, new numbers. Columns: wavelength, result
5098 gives 13.79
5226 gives 17.65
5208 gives 14.85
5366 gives 5.584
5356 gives 18.95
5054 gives 13.89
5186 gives 13.05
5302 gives 19.57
